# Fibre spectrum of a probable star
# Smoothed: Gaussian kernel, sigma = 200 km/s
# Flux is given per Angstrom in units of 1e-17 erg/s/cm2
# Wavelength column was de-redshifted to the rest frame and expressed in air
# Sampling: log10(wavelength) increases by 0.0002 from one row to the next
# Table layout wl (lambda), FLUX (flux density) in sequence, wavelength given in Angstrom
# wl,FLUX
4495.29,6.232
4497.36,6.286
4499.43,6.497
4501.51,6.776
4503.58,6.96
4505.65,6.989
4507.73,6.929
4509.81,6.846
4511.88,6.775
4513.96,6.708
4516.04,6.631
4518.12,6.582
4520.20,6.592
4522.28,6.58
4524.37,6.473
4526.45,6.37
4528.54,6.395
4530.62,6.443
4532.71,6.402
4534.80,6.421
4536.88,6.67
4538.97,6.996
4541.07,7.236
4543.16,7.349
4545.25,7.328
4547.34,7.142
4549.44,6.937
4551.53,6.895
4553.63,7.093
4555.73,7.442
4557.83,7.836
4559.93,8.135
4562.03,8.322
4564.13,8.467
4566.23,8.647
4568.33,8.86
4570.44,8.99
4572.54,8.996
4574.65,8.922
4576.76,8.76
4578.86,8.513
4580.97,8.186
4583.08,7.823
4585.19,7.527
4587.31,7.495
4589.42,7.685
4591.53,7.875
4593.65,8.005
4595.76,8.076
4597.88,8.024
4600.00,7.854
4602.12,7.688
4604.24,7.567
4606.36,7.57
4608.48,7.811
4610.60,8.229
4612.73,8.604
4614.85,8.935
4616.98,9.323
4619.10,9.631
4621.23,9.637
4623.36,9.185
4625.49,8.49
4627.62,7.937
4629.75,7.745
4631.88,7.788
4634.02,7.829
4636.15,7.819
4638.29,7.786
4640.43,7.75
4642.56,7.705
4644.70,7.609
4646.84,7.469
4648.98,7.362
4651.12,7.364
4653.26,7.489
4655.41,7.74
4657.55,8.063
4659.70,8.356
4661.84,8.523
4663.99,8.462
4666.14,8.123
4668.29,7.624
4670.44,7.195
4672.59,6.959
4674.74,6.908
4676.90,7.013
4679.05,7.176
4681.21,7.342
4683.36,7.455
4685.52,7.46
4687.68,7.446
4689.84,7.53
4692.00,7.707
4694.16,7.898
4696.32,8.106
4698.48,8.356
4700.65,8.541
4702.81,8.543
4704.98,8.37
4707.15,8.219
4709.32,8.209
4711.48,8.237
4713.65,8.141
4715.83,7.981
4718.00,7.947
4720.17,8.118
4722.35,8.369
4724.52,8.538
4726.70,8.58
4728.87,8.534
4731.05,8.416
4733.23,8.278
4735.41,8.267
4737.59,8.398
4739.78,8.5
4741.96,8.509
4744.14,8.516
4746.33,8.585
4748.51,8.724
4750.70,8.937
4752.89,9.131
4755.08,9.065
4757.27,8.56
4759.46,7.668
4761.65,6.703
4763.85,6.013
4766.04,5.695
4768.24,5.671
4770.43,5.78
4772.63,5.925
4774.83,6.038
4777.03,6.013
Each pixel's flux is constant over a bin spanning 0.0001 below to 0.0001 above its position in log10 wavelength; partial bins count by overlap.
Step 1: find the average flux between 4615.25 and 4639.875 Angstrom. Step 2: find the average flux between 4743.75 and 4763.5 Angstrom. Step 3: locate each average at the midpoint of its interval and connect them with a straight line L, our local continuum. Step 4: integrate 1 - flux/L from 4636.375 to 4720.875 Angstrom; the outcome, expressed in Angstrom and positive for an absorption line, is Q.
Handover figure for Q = 6.1 Angstrom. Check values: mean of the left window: 8.46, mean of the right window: 8.33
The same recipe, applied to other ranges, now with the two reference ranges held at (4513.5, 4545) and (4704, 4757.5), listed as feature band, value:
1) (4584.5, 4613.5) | -2.3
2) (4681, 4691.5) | 0.8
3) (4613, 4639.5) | -3.5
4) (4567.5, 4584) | -3.6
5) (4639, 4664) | -0.2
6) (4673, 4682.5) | 1.0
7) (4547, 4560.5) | -0.9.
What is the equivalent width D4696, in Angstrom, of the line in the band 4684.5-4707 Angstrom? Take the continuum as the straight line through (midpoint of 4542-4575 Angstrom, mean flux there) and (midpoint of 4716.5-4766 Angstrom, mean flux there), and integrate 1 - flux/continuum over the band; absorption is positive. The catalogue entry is 0.42 Angstrom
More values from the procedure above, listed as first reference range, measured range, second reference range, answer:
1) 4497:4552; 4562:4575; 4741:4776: -3.6 Angstrom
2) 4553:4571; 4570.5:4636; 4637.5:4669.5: -1.9 Angstrom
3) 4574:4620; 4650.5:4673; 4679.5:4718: 0.5 Angstrom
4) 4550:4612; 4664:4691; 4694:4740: 2.7 Angstrom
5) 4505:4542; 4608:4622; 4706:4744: -2.8 Angstrom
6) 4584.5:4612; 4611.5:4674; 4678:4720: -1.7 Angstrom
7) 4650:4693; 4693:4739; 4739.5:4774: -4.2 Angstrom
